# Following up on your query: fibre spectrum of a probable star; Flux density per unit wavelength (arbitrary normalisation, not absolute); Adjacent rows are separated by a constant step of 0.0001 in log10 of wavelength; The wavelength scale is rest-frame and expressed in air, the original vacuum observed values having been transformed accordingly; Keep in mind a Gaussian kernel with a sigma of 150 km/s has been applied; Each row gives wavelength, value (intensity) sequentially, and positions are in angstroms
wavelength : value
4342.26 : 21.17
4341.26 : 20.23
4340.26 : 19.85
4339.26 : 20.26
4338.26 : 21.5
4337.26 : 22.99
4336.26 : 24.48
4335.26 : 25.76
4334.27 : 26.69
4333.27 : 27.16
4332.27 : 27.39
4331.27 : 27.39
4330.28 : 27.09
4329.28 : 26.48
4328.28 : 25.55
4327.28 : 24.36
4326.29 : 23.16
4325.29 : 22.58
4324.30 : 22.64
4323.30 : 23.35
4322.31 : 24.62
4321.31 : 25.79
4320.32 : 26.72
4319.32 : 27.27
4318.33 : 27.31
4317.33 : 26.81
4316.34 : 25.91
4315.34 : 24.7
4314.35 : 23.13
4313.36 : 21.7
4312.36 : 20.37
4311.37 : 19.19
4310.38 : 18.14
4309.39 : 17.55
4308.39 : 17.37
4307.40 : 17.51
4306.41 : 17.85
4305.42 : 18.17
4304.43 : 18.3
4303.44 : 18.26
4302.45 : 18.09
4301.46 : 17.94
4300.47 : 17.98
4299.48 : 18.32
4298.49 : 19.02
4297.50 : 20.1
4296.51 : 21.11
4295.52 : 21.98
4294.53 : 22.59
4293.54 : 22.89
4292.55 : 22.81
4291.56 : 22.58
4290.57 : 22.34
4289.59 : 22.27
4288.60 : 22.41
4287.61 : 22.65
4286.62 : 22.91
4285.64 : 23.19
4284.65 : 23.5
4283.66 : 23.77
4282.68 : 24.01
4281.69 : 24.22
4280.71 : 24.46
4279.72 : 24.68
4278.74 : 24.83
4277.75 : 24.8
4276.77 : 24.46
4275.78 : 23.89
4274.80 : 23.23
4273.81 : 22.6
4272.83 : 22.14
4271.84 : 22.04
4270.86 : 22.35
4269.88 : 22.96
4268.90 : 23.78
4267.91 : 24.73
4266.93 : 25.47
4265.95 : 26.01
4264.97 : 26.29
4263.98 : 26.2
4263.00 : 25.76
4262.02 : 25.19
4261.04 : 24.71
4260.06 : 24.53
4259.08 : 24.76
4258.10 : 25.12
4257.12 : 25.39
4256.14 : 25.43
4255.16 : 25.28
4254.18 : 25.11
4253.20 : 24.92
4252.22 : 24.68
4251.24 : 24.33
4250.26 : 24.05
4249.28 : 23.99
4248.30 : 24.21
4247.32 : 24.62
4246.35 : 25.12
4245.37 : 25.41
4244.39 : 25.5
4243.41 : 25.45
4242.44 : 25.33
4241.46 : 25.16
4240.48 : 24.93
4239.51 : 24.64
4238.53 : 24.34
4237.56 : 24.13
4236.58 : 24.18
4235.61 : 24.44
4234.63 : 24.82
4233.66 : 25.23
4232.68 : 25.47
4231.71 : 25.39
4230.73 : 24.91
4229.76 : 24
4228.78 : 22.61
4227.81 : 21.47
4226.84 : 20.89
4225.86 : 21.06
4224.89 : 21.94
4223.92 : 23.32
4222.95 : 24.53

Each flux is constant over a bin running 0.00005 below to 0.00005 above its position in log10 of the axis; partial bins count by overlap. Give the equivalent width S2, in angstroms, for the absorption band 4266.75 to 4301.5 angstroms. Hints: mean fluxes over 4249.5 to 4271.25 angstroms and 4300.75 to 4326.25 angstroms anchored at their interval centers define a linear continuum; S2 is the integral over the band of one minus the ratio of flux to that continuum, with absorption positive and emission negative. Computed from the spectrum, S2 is 1.2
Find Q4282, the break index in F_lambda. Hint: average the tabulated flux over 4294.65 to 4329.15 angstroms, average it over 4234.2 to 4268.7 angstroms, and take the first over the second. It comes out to 0.87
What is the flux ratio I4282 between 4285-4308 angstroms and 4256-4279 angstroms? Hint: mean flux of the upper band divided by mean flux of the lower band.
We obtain 0.8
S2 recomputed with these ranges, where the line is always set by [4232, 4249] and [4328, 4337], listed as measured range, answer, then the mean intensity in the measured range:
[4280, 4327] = 7.2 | 21.9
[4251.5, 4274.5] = 0.6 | 24.6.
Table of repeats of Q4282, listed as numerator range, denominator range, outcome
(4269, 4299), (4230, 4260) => 0.92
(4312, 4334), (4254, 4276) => 1.03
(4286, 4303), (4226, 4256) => 0.86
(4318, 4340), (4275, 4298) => 1.08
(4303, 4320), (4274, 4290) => 0.90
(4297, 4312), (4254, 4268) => 0.72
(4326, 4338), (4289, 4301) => 1.21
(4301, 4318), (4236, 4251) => 0.81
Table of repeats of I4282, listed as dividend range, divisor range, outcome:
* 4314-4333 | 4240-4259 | 1.02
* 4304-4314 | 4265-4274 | 0.79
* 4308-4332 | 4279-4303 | 1.08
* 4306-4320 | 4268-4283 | 0.92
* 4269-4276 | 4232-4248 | 0.91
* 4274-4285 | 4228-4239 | 0.99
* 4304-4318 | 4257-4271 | 0.82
